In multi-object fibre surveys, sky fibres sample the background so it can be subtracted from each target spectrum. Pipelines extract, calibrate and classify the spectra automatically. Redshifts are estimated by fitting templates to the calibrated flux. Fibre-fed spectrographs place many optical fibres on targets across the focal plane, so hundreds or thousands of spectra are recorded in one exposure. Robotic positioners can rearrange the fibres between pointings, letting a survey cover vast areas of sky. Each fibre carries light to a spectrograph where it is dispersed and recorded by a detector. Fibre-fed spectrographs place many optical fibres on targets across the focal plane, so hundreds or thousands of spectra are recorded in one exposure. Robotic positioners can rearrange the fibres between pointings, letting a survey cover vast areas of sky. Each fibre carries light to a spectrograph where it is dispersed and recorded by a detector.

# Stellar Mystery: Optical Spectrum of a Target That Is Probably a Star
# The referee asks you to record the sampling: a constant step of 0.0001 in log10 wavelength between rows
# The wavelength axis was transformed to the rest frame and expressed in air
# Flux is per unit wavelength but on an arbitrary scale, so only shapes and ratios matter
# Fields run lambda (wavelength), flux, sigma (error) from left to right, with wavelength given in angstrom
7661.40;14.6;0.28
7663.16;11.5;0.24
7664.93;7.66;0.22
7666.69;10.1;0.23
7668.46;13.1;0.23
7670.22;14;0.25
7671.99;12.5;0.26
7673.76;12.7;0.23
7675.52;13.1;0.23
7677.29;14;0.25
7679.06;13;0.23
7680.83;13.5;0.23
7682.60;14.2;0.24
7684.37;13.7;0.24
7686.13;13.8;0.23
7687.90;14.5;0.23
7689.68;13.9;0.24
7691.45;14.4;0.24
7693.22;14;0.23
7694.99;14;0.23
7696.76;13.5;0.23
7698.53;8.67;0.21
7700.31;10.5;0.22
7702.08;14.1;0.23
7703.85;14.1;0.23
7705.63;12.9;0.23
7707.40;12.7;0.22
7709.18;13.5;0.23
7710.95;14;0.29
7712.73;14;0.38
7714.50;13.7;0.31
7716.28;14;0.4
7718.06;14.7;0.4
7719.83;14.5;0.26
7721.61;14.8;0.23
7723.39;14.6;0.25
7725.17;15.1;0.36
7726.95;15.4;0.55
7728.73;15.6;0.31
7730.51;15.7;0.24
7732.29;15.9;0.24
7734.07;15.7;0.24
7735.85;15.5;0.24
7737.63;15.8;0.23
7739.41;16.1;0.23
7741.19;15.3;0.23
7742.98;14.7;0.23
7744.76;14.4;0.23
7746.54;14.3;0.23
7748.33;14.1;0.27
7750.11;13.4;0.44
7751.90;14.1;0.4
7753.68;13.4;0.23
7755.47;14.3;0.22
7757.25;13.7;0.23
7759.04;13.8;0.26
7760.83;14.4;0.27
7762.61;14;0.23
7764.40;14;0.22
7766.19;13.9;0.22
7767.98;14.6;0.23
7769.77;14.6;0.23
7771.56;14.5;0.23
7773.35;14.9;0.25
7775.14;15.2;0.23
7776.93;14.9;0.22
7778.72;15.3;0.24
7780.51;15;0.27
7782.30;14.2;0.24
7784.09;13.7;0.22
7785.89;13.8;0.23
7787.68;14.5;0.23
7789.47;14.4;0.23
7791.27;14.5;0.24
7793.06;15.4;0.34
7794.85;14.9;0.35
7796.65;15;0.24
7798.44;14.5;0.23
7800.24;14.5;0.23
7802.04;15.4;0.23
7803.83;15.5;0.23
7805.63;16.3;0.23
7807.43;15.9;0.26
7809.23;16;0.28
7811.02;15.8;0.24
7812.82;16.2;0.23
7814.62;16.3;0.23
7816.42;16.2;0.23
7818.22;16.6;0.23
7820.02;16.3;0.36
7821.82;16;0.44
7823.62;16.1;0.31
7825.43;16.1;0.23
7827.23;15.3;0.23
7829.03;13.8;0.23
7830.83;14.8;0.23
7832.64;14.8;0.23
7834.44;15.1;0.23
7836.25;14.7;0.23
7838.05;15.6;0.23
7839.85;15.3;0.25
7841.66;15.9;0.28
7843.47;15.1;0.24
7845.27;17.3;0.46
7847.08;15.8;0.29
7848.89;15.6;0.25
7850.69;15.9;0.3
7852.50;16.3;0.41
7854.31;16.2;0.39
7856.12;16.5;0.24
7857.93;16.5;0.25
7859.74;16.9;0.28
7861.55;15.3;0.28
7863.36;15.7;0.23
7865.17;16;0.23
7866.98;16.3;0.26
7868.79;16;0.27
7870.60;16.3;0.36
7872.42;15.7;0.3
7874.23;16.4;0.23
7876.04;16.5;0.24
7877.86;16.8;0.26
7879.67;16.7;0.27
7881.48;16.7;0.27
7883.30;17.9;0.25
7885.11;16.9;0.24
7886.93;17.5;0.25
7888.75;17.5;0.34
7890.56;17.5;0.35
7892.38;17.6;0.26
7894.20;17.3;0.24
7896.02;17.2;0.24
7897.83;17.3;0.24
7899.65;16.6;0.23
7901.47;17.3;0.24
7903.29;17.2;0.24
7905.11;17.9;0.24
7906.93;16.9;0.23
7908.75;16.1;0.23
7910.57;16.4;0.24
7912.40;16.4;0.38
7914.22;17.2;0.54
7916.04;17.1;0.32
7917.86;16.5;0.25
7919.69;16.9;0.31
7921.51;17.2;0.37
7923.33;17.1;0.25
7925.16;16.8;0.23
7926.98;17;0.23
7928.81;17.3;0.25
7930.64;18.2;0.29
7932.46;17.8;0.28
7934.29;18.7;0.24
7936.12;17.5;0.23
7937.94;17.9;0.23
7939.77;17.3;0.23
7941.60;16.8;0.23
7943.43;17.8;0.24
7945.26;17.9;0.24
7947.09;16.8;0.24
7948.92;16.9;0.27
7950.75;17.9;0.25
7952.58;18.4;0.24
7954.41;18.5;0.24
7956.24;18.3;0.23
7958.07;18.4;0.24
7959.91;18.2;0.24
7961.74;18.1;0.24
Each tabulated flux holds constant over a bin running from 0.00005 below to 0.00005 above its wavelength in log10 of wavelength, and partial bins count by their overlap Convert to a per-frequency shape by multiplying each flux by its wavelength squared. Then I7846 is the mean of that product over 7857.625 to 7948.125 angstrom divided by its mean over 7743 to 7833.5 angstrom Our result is 1.2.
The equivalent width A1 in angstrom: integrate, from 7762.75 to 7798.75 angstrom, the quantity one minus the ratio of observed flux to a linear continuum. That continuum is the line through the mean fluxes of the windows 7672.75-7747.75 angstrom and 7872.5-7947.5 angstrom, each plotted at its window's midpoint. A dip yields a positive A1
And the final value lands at 1.4 angstrom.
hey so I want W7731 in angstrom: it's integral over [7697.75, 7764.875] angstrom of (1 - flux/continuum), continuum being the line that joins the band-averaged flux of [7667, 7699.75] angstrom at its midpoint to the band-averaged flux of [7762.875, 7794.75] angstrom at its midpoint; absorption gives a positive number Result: -1.4 angstrom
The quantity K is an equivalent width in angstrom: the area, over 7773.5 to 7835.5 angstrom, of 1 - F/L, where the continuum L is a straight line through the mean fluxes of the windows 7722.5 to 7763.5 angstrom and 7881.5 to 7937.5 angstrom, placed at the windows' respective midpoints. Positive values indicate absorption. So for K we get 1.7 angstrom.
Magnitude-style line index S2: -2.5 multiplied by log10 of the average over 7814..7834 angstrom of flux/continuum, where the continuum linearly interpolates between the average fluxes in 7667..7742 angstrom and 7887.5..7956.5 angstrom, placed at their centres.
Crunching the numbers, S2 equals 0.01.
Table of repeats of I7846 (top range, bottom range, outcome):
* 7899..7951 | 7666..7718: 1.38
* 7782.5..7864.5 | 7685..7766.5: 1.12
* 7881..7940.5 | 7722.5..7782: 1.22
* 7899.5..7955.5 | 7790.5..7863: 1.13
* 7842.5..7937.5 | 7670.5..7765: 1.25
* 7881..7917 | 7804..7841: 1.12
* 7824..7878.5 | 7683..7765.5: 1.15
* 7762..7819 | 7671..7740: 1.10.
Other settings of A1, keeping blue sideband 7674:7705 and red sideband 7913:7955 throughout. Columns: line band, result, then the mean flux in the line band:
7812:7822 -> -0.52 angstrom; 16.3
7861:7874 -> 0.31 angstrom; 15.9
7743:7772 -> 0.74 angstrom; 14.1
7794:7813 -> -0.22 angstrom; 15.4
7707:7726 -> -0.54 angstrom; 14.2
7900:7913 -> 0.07 angstrom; 16.9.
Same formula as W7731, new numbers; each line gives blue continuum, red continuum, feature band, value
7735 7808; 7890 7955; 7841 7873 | 0.1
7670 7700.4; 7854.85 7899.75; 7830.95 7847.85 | 0.6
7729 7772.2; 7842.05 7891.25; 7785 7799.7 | 0.6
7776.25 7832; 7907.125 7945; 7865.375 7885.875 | -0.2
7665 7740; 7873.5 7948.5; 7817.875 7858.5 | 0.8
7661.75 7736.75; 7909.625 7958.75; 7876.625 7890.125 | -0.4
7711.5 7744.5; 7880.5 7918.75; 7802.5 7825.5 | 0.0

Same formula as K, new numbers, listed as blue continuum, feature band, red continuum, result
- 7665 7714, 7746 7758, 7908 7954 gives 0.26 angstrom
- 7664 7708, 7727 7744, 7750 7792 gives -2.29 angstrom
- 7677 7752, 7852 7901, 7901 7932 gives -0.63 angstrom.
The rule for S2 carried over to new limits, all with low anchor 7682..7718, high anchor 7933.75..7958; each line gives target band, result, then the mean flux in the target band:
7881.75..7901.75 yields -0.03 mag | 17.3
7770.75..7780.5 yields -0.02 mag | 15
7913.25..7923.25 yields 0.02 mag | 17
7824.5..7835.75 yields 0.05 mag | 15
